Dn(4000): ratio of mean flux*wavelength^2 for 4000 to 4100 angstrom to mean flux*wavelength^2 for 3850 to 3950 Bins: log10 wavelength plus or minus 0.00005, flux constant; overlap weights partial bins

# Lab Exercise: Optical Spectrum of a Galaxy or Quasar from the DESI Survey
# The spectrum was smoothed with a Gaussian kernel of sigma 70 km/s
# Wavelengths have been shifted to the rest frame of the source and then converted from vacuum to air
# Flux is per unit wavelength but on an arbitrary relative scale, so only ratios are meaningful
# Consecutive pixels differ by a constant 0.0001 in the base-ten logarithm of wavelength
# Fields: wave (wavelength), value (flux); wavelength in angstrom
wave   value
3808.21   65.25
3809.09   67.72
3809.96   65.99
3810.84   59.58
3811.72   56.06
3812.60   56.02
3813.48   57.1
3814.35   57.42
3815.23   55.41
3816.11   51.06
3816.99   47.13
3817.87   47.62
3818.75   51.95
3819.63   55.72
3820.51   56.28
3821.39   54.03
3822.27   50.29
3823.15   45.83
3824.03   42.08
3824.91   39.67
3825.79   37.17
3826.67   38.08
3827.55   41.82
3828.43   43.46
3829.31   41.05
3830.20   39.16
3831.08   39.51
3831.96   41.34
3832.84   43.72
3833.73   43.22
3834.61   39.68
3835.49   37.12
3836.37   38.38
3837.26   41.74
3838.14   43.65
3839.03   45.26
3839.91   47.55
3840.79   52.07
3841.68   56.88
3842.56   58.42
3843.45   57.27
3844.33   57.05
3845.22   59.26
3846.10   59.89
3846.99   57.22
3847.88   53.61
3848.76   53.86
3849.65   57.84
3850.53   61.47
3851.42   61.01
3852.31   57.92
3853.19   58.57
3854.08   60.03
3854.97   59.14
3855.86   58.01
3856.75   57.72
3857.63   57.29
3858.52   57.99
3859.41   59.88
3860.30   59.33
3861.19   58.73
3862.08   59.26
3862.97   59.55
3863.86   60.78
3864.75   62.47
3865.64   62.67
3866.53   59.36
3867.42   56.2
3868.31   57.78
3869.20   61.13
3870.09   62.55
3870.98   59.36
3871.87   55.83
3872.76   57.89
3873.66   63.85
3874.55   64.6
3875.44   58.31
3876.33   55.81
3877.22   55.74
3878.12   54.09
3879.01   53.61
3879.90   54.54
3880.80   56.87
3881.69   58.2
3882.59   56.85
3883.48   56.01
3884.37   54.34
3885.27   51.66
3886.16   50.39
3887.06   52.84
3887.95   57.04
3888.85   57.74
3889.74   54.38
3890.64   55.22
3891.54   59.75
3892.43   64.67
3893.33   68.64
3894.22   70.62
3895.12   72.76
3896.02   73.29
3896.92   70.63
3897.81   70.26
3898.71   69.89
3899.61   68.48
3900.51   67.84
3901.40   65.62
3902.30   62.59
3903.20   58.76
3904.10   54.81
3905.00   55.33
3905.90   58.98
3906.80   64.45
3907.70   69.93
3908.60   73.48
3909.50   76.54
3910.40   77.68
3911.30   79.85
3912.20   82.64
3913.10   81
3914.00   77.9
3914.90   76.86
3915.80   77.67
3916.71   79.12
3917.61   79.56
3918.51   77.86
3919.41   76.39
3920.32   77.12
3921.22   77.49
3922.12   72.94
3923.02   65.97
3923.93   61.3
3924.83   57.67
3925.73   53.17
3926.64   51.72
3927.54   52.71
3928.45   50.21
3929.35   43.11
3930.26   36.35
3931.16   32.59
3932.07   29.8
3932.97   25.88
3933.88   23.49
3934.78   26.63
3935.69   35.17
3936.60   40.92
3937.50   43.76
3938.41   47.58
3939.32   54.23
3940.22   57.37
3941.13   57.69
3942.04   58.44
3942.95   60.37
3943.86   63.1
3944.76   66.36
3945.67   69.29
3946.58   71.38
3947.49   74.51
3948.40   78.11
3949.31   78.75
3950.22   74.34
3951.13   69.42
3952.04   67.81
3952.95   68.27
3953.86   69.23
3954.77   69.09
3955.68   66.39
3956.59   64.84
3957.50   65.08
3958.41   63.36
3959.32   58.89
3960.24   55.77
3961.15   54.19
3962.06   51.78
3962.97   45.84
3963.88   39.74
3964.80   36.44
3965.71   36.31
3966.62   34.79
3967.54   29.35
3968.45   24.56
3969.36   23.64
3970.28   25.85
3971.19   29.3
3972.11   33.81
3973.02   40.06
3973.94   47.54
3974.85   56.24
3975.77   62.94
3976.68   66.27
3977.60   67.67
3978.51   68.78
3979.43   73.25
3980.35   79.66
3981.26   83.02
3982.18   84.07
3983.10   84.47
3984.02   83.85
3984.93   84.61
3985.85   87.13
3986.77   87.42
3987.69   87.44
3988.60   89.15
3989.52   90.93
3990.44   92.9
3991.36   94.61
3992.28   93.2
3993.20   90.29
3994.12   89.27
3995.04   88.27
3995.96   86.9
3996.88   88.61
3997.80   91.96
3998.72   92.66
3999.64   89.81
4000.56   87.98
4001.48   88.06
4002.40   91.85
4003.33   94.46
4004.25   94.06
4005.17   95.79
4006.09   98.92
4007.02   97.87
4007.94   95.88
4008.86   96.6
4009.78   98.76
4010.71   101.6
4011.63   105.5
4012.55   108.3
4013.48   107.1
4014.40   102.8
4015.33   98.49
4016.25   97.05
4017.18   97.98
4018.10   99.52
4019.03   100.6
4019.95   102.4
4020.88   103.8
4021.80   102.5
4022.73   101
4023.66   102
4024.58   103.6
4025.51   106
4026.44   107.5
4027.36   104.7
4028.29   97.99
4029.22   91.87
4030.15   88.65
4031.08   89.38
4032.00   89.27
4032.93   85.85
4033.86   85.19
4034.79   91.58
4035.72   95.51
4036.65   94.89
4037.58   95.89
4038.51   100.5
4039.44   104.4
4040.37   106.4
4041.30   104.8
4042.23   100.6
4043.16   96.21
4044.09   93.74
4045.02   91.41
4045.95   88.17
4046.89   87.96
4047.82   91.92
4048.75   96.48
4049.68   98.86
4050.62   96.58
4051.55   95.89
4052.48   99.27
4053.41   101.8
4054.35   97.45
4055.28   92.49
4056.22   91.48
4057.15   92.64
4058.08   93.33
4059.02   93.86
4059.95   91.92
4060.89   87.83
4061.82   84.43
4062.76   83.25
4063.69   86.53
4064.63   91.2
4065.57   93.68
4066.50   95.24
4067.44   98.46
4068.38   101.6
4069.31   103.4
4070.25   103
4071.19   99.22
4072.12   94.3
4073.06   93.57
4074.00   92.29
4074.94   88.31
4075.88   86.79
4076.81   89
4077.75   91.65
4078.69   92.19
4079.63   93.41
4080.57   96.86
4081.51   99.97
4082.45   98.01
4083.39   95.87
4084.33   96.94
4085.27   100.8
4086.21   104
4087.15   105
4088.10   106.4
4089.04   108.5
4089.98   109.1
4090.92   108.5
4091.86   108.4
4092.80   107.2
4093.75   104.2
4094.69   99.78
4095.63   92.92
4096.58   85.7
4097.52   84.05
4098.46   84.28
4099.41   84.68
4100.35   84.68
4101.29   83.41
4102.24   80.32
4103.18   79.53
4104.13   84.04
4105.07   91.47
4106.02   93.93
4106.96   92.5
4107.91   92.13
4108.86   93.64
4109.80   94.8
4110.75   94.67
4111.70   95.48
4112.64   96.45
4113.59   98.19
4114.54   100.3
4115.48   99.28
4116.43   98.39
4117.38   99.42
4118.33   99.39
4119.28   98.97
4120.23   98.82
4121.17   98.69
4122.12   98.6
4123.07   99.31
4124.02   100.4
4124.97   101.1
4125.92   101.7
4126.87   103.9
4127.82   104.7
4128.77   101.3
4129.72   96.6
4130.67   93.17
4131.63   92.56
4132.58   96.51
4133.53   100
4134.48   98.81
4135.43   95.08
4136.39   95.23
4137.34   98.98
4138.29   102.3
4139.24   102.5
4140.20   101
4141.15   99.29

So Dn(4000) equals 1.72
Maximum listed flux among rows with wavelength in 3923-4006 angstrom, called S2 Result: 95.79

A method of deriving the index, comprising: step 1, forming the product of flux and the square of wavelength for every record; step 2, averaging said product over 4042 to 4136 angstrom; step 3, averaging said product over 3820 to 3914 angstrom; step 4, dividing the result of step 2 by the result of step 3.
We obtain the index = 1.9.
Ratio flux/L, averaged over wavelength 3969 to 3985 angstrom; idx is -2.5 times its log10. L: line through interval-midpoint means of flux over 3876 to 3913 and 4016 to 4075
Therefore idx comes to 0.32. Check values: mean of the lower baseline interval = 63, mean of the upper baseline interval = 96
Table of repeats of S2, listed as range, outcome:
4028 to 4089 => 106.4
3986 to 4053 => 108.3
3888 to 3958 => 82.64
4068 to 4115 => 109.1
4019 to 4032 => 107.5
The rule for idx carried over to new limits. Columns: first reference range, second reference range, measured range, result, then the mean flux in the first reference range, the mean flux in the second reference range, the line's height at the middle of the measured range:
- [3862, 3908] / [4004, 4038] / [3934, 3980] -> 0.423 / 60.5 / 98.3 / 80.5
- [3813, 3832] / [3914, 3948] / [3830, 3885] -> -0.095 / 47.1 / 57.2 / 50.4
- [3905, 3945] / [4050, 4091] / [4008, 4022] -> -0.229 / 59.7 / 95.9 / 82.1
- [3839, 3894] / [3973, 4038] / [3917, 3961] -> 0.264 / 57.8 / 90.8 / 75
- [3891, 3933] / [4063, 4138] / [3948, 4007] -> 0.090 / 65.3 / 96.2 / 76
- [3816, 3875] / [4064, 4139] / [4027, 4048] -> -0.110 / 52.8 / 96.4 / 85.5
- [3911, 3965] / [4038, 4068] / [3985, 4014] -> -0.189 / 60.1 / 94.7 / 78.6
